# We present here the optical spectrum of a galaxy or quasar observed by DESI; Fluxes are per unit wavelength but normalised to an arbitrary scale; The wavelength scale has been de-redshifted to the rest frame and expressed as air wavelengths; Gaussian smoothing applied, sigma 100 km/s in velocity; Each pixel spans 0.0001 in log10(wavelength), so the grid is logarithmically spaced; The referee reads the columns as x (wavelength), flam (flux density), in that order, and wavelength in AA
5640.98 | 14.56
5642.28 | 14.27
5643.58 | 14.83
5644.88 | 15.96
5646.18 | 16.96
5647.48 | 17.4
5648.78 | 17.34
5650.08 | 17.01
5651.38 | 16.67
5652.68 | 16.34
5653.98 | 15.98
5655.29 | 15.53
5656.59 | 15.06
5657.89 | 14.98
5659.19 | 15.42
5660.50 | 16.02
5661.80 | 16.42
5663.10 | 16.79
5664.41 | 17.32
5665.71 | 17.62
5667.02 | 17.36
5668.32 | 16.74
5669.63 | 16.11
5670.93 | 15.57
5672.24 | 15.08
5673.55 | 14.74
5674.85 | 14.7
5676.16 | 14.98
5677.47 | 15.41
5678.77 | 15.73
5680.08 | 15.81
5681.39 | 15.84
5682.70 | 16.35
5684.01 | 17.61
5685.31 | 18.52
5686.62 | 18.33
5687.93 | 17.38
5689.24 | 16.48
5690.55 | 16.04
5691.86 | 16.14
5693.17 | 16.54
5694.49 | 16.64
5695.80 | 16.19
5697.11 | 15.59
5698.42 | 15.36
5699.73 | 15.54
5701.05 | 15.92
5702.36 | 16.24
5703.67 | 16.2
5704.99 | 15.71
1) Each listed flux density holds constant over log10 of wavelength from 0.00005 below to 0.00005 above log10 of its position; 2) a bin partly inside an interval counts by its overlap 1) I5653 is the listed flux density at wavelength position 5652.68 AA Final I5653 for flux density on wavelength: 16.34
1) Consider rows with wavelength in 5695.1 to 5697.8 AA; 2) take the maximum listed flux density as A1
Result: 16.19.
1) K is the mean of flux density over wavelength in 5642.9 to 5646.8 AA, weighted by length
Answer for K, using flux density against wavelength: 15.9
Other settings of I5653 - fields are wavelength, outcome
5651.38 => 16.67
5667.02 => 17.36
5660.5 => 16.02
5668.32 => 16.74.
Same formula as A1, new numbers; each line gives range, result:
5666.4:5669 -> 17.36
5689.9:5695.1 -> 16.64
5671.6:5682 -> 15.84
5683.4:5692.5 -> 18.52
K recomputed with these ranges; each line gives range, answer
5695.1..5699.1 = 15.8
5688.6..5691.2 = 16.3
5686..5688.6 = 17.8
